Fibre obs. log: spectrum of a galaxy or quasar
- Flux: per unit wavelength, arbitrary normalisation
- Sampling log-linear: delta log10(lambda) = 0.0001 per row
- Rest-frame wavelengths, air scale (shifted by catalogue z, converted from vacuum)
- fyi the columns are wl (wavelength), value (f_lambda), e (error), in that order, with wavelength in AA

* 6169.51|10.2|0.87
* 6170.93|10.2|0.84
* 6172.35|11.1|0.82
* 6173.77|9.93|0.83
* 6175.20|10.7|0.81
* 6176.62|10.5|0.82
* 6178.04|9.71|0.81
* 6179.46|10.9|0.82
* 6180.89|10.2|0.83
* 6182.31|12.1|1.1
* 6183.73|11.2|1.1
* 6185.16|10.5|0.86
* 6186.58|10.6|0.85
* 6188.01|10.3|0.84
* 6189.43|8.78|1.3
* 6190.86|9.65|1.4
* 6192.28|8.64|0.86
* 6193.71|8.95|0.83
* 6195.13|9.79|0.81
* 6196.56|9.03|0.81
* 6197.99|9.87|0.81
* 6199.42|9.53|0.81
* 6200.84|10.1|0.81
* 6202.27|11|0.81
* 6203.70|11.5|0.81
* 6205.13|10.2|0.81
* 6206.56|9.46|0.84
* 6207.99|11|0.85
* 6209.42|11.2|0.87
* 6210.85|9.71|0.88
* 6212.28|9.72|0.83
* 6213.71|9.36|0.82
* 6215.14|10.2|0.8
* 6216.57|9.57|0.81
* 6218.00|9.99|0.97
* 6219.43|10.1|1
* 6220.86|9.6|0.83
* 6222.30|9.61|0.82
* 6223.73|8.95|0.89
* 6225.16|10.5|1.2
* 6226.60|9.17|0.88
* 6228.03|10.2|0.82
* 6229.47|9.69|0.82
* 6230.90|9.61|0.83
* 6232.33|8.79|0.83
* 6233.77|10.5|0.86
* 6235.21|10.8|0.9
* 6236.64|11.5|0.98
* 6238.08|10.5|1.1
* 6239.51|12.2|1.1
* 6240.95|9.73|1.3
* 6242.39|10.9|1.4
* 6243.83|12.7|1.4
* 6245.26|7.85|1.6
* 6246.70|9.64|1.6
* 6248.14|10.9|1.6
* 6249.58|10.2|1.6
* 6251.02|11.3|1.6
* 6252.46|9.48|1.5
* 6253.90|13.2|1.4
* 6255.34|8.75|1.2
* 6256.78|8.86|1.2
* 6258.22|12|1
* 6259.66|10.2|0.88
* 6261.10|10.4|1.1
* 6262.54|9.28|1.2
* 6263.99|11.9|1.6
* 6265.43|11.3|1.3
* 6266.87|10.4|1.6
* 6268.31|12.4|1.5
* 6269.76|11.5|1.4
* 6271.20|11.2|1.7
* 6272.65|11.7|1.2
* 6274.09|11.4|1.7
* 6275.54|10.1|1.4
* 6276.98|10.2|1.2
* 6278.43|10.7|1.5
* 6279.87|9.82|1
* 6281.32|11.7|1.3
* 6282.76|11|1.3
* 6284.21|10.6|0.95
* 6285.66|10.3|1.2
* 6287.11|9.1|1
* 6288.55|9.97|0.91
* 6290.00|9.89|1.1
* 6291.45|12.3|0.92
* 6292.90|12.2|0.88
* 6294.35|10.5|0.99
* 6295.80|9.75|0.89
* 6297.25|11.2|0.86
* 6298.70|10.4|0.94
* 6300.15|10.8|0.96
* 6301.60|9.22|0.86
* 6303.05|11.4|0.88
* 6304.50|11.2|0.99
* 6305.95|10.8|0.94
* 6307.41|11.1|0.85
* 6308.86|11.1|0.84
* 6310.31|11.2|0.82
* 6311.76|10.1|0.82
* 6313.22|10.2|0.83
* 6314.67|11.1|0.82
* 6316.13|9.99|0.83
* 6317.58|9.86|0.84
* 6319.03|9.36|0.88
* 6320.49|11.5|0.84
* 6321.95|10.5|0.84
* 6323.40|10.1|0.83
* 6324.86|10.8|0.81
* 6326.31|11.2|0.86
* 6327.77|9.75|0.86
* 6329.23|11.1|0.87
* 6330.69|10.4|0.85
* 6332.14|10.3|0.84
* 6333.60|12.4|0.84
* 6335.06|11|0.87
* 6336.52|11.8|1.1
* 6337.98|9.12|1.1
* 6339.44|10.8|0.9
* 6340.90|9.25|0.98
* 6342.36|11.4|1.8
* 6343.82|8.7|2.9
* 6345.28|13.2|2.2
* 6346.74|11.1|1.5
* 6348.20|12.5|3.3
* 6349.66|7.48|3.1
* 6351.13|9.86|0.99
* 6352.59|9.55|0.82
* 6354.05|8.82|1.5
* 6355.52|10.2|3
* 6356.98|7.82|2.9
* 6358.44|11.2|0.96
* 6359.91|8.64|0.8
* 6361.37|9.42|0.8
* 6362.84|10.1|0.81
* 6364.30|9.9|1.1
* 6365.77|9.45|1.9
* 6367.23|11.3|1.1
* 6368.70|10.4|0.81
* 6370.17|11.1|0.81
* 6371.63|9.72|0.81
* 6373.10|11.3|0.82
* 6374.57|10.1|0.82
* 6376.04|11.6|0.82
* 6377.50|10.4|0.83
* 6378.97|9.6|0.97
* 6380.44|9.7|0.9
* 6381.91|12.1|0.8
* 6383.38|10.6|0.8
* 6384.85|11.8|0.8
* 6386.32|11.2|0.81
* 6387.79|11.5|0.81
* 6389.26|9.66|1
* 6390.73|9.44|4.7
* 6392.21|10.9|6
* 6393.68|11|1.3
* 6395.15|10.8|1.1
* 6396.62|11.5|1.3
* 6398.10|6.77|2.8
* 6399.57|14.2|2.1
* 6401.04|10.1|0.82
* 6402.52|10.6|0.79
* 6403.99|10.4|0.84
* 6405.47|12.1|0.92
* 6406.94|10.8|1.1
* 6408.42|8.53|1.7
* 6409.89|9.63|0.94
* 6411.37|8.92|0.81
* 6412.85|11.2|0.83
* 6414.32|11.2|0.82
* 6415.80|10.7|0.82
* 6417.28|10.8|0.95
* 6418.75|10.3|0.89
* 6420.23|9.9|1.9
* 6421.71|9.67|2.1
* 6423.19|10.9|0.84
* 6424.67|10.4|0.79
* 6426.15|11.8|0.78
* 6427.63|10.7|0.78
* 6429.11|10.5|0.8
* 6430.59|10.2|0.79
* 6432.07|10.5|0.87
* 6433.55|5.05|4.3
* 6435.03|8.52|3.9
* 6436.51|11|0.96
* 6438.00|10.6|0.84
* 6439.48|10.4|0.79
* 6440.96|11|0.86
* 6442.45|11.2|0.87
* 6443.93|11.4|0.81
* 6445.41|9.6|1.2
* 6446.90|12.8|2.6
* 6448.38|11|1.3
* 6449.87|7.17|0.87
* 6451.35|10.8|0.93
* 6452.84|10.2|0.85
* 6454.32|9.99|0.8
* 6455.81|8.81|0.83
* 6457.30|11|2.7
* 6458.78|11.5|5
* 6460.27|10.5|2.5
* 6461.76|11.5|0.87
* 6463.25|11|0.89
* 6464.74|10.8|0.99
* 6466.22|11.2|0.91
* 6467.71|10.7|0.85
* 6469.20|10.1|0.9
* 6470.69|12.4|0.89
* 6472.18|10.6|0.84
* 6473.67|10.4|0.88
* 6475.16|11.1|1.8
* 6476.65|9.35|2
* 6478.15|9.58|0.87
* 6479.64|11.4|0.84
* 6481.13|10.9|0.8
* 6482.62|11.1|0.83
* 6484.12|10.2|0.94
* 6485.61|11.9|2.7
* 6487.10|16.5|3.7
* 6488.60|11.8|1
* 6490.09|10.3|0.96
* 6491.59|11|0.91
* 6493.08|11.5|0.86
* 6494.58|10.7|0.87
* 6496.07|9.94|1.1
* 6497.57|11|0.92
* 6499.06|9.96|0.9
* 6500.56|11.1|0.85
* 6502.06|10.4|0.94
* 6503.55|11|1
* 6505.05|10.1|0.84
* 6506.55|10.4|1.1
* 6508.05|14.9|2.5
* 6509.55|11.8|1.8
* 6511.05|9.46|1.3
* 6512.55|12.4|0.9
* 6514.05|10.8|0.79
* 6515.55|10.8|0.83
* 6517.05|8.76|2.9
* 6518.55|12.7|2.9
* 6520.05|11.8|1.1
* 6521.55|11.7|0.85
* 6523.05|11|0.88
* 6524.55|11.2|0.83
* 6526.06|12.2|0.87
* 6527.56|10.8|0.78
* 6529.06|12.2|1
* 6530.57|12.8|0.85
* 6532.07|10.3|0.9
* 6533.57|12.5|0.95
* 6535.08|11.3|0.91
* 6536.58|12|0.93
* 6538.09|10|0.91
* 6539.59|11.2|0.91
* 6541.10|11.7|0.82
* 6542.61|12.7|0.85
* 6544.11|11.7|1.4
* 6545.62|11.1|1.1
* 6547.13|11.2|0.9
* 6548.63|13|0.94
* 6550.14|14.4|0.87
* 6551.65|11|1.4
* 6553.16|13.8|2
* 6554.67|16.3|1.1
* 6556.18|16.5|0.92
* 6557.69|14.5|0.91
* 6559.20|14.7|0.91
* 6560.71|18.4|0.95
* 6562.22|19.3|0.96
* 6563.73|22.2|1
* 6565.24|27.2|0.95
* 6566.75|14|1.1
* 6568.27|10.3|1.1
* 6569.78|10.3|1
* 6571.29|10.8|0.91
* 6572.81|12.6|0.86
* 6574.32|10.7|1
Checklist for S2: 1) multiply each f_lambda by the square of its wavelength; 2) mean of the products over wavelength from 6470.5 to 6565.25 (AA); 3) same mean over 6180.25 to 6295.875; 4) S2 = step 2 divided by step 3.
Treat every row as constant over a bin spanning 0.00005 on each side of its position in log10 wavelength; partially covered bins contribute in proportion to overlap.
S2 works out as 1.3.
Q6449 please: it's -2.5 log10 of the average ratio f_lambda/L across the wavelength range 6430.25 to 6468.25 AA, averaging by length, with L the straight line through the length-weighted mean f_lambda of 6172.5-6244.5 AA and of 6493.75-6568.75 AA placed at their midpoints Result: 0.16 mag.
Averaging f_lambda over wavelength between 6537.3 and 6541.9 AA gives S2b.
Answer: 11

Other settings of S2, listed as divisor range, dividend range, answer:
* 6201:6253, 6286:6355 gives 1.06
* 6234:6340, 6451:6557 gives 1.14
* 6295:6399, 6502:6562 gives 1.24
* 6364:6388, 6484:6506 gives 1.09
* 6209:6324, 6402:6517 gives 1.08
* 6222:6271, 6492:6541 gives 1.17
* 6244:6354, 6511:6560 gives 1.23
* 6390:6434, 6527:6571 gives 1.38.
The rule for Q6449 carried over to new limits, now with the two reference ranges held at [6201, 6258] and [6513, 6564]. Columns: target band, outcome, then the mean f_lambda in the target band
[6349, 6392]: 0.12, 10.1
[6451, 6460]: 0.17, 10.4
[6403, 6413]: 0.15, 10.2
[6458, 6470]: 0.11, 10.9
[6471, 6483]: 0.16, 10.6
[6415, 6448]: 0.15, 10.4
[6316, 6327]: 0.05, 10.4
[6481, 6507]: 0.12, 11.1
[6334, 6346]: 0.04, 10.7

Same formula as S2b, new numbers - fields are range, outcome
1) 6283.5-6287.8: 9.99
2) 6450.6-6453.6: 10.5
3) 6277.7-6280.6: 10.3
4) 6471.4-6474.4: 10.5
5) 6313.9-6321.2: 10.4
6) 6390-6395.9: 10.5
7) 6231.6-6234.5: 9.63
